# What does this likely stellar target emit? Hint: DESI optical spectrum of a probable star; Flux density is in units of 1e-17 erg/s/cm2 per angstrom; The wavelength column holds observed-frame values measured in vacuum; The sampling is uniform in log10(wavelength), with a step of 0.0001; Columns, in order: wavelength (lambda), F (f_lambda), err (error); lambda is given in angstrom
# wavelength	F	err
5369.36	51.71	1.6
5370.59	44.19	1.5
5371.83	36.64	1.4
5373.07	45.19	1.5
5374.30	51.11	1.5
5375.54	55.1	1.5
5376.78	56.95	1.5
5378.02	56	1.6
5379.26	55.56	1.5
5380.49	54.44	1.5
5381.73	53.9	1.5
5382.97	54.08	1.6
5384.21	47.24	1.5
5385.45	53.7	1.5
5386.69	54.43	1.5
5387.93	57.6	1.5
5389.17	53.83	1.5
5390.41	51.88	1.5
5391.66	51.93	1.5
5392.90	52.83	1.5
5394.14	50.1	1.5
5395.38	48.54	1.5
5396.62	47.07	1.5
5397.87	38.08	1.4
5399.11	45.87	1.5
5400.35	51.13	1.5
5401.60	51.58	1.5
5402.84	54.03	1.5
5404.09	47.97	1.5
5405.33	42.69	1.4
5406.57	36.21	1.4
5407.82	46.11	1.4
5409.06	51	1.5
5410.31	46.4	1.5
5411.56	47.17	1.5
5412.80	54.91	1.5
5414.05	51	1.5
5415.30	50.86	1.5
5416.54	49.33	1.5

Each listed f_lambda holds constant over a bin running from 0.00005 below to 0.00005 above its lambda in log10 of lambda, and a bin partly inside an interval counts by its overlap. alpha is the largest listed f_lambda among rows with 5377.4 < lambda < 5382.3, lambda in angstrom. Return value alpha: 56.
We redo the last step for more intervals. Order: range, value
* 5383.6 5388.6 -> 57.6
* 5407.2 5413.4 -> 54.91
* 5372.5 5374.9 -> 51.11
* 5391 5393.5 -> 52.83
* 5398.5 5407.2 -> 54.03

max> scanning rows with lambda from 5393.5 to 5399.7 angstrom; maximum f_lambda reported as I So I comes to 50.1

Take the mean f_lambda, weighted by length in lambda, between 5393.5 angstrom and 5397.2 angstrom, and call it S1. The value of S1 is 48.7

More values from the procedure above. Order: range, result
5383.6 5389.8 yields 53.4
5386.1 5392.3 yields 53.9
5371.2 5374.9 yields 44.3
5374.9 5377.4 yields 55.9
